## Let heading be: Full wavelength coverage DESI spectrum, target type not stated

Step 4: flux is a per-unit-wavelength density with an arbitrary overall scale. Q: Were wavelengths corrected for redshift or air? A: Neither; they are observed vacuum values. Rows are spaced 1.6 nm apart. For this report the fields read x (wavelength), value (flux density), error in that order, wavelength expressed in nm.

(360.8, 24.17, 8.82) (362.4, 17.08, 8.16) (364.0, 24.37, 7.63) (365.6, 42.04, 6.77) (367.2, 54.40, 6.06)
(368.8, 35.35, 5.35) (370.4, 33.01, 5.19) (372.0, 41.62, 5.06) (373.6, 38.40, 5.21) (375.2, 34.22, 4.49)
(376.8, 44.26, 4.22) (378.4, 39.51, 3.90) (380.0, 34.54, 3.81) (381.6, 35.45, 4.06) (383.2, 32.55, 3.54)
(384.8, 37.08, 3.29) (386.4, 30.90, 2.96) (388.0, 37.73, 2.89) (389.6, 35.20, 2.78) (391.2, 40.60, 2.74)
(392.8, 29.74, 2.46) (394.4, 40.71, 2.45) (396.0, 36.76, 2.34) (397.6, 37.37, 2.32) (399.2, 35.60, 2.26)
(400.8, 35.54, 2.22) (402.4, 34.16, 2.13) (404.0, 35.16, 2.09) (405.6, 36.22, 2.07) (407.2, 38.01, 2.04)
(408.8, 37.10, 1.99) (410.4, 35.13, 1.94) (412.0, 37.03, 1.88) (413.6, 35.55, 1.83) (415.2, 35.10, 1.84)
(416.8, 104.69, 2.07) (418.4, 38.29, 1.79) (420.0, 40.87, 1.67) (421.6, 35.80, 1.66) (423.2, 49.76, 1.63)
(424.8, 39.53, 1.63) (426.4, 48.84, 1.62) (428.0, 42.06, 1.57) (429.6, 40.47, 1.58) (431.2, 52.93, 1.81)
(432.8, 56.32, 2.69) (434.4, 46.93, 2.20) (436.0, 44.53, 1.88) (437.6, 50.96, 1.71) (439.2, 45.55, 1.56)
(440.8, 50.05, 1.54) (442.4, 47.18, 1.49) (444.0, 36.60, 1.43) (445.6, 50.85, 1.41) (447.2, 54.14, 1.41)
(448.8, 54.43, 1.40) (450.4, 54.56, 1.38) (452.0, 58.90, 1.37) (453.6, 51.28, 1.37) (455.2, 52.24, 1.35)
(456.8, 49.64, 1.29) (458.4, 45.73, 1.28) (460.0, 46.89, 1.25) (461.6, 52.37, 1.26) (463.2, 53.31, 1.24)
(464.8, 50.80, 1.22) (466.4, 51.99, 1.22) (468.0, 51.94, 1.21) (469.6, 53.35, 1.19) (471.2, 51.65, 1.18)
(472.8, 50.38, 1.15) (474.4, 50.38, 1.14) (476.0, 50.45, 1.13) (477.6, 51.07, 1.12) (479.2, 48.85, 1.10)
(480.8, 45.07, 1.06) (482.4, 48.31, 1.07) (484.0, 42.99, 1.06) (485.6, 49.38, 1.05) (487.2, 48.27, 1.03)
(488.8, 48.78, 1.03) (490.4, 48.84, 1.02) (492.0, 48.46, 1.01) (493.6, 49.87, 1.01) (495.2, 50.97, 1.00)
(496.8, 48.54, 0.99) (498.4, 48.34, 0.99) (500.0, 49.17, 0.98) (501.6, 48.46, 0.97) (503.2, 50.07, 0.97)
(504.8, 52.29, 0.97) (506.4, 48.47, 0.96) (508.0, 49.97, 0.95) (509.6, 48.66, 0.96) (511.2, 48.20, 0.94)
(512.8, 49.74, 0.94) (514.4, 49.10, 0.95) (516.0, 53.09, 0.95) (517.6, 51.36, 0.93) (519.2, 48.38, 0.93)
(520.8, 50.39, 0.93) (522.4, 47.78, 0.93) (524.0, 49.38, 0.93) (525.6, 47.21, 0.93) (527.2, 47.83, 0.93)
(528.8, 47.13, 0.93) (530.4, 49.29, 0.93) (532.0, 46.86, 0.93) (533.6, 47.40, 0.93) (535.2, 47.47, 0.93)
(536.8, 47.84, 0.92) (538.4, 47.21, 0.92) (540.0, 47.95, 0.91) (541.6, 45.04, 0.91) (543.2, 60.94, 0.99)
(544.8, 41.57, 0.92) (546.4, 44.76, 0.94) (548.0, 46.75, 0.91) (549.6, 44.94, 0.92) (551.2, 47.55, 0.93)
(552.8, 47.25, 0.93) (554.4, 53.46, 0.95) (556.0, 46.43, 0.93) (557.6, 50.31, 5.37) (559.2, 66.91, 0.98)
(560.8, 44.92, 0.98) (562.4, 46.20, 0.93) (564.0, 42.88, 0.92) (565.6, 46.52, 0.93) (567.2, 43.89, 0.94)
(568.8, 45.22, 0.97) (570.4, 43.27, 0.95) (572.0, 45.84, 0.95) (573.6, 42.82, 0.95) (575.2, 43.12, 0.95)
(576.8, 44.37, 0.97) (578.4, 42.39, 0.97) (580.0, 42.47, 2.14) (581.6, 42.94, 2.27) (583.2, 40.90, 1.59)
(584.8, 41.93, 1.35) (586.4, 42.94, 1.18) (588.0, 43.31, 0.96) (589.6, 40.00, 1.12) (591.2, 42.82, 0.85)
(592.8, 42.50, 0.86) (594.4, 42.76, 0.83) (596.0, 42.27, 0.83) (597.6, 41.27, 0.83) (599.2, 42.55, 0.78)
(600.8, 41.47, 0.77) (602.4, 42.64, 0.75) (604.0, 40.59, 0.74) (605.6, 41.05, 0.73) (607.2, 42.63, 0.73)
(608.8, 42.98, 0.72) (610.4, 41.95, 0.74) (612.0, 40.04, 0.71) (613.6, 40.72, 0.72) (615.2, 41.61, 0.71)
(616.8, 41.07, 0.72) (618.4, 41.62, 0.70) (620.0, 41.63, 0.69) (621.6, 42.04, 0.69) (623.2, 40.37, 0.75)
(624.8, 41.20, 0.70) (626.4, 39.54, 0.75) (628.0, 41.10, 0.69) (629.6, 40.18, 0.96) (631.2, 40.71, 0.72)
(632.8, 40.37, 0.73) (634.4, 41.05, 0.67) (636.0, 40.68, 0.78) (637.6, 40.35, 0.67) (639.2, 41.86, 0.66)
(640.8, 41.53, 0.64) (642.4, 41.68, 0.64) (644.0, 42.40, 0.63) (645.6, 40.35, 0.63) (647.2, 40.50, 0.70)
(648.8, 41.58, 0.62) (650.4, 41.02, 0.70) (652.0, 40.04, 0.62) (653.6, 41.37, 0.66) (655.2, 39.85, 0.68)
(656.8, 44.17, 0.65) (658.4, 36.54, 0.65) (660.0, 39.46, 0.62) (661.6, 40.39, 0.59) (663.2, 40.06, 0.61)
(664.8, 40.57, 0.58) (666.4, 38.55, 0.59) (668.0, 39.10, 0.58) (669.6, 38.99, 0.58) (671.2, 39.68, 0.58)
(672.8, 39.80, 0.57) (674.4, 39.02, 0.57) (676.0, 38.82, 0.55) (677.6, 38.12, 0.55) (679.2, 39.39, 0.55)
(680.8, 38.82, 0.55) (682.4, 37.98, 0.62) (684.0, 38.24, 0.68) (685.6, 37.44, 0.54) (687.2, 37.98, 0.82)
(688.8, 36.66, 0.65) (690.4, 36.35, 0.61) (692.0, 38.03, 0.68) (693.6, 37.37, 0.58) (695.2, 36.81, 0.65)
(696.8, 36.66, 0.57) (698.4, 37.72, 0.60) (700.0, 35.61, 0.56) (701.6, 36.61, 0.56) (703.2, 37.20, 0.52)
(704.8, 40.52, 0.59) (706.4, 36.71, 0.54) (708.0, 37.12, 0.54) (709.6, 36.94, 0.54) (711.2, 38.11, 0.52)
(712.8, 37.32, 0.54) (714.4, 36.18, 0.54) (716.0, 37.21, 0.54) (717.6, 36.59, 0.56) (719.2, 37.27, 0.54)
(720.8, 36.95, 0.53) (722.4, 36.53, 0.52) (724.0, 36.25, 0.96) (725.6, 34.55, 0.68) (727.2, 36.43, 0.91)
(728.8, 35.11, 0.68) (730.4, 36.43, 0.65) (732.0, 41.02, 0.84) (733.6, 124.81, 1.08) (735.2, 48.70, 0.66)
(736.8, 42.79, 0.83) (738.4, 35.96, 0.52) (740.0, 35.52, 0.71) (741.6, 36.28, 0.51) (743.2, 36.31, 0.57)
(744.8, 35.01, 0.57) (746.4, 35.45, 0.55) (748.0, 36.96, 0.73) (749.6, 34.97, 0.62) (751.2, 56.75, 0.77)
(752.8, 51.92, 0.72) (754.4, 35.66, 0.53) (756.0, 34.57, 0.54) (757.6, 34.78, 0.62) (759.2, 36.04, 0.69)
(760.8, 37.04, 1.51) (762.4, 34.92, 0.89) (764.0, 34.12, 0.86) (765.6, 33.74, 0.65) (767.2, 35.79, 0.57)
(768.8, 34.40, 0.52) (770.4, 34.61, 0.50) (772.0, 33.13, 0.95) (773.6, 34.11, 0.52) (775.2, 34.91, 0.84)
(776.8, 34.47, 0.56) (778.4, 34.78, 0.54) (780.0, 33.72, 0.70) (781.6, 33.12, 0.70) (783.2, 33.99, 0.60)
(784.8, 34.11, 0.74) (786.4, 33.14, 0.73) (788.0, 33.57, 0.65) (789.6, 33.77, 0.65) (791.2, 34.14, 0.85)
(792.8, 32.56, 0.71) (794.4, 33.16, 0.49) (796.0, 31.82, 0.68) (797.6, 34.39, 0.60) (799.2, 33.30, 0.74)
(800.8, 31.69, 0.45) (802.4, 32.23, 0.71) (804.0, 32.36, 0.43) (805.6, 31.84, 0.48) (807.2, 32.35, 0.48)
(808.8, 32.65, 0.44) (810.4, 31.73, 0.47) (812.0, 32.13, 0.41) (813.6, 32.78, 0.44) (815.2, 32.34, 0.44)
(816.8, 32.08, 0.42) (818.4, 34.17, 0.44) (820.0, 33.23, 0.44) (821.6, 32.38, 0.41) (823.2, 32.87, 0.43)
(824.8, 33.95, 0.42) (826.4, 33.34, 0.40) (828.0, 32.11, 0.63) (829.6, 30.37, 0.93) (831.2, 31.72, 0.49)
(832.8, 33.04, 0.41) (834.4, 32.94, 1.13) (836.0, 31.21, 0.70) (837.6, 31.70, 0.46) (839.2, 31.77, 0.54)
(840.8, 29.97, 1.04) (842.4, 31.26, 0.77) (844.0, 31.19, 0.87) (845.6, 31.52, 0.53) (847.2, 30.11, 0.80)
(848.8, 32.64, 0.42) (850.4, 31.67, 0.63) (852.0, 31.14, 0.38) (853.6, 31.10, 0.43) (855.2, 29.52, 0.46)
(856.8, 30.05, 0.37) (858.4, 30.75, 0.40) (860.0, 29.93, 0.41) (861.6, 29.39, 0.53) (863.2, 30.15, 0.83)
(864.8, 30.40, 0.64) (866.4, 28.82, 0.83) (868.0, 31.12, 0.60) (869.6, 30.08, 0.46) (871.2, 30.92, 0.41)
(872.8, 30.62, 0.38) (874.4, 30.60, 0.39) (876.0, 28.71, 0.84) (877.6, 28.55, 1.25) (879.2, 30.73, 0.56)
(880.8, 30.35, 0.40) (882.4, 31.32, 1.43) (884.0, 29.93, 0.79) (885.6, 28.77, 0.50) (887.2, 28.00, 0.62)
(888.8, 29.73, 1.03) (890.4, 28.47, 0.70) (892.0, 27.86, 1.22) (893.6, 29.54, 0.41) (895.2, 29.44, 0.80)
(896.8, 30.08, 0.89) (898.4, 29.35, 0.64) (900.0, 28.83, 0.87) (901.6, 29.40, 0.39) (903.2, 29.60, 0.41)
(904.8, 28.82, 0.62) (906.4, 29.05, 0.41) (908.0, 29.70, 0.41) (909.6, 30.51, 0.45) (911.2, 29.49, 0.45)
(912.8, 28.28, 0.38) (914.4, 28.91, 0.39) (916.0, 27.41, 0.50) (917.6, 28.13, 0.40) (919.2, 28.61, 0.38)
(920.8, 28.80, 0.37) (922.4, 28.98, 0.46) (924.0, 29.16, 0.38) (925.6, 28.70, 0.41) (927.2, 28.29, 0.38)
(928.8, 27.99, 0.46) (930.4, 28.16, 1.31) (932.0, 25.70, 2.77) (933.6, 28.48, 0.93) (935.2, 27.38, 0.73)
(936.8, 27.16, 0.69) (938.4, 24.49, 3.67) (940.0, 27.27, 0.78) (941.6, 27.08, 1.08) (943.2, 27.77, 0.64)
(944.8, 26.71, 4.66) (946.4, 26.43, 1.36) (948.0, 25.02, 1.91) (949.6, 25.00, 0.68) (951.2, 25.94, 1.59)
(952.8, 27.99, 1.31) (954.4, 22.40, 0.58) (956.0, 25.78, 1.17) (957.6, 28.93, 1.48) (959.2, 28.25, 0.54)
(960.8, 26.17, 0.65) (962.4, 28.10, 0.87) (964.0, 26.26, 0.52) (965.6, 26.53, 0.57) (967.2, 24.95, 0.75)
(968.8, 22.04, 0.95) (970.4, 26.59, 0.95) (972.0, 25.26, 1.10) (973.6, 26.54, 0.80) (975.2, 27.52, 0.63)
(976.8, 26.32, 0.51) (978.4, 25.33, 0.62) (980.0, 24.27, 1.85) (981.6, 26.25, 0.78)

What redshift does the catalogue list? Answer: 0.12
